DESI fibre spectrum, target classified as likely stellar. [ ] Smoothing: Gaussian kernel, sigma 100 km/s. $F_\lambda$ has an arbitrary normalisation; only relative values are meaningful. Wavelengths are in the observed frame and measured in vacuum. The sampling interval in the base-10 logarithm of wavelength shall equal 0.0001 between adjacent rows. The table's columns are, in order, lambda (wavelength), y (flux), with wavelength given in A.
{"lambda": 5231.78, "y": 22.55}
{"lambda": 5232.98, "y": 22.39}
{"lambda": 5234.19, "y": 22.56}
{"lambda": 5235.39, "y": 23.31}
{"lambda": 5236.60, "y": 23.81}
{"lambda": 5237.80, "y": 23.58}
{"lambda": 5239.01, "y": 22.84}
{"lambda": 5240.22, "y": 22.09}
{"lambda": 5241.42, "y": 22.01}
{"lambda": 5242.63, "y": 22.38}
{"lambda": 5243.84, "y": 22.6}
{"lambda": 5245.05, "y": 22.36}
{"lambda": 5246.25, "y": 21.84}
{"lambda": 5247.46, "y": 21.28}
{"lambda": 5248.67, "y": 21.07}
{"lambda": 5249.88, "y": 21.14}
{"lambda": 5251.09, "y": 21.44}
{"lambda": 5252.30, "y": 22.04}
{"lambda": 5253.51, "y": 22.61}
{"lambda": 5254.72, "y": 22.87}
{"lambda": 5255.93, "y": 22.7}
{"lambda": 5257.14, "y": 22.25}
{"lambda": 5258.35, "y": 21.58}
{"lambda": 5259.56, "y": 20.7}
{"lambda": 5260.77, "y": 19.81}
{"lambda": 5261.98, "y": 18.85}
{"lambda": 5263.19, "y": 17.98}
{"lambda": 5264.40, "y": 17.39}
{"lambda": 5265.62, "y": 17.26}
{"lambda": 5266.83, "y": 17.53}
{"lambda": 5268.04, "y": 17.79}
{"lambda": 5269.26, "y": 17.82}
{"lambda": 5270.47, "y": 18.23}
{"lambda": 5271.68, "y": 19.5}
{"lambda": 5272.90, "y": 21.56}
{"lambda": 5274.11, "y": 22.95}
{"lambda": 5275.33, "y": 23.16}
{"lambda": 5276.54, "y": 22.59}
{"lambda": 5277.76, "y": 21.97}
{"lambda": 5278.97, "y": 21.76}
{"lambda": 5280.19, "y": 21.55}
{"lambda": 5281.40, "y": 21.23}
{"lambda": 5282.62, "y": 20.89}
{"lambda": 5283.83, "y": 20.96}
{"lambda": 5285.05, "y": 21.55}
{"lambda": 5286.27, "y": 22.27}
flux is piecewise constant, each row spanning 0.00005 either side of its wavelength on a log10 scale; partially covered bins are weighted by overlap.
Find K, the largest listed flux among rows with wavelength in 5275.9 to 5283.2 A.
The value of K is 22.59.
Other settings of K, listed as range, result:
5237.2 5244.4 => 23.58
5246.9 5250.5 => 21.28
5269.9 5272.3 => 19.5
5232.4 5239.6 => 23.81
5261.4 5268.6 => 18.85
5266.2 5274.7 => 22.95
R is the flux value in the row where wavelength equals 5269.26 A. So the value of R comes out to 17.82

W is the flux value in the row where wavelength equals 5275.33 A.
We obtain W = 23.16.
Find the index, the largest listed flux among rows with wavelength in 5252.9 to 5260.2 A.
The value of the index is 22.87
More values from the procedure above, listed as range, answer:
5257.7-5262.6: 21.58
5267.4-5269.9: 17.82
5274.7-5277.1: 23.16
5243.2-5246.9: 22.6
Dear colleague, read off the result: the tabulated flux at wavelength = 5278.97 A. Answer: 21.76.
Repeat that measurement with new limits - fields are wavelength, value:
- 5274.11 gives 22.95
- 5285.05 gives 21.55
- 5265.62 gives 17.26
